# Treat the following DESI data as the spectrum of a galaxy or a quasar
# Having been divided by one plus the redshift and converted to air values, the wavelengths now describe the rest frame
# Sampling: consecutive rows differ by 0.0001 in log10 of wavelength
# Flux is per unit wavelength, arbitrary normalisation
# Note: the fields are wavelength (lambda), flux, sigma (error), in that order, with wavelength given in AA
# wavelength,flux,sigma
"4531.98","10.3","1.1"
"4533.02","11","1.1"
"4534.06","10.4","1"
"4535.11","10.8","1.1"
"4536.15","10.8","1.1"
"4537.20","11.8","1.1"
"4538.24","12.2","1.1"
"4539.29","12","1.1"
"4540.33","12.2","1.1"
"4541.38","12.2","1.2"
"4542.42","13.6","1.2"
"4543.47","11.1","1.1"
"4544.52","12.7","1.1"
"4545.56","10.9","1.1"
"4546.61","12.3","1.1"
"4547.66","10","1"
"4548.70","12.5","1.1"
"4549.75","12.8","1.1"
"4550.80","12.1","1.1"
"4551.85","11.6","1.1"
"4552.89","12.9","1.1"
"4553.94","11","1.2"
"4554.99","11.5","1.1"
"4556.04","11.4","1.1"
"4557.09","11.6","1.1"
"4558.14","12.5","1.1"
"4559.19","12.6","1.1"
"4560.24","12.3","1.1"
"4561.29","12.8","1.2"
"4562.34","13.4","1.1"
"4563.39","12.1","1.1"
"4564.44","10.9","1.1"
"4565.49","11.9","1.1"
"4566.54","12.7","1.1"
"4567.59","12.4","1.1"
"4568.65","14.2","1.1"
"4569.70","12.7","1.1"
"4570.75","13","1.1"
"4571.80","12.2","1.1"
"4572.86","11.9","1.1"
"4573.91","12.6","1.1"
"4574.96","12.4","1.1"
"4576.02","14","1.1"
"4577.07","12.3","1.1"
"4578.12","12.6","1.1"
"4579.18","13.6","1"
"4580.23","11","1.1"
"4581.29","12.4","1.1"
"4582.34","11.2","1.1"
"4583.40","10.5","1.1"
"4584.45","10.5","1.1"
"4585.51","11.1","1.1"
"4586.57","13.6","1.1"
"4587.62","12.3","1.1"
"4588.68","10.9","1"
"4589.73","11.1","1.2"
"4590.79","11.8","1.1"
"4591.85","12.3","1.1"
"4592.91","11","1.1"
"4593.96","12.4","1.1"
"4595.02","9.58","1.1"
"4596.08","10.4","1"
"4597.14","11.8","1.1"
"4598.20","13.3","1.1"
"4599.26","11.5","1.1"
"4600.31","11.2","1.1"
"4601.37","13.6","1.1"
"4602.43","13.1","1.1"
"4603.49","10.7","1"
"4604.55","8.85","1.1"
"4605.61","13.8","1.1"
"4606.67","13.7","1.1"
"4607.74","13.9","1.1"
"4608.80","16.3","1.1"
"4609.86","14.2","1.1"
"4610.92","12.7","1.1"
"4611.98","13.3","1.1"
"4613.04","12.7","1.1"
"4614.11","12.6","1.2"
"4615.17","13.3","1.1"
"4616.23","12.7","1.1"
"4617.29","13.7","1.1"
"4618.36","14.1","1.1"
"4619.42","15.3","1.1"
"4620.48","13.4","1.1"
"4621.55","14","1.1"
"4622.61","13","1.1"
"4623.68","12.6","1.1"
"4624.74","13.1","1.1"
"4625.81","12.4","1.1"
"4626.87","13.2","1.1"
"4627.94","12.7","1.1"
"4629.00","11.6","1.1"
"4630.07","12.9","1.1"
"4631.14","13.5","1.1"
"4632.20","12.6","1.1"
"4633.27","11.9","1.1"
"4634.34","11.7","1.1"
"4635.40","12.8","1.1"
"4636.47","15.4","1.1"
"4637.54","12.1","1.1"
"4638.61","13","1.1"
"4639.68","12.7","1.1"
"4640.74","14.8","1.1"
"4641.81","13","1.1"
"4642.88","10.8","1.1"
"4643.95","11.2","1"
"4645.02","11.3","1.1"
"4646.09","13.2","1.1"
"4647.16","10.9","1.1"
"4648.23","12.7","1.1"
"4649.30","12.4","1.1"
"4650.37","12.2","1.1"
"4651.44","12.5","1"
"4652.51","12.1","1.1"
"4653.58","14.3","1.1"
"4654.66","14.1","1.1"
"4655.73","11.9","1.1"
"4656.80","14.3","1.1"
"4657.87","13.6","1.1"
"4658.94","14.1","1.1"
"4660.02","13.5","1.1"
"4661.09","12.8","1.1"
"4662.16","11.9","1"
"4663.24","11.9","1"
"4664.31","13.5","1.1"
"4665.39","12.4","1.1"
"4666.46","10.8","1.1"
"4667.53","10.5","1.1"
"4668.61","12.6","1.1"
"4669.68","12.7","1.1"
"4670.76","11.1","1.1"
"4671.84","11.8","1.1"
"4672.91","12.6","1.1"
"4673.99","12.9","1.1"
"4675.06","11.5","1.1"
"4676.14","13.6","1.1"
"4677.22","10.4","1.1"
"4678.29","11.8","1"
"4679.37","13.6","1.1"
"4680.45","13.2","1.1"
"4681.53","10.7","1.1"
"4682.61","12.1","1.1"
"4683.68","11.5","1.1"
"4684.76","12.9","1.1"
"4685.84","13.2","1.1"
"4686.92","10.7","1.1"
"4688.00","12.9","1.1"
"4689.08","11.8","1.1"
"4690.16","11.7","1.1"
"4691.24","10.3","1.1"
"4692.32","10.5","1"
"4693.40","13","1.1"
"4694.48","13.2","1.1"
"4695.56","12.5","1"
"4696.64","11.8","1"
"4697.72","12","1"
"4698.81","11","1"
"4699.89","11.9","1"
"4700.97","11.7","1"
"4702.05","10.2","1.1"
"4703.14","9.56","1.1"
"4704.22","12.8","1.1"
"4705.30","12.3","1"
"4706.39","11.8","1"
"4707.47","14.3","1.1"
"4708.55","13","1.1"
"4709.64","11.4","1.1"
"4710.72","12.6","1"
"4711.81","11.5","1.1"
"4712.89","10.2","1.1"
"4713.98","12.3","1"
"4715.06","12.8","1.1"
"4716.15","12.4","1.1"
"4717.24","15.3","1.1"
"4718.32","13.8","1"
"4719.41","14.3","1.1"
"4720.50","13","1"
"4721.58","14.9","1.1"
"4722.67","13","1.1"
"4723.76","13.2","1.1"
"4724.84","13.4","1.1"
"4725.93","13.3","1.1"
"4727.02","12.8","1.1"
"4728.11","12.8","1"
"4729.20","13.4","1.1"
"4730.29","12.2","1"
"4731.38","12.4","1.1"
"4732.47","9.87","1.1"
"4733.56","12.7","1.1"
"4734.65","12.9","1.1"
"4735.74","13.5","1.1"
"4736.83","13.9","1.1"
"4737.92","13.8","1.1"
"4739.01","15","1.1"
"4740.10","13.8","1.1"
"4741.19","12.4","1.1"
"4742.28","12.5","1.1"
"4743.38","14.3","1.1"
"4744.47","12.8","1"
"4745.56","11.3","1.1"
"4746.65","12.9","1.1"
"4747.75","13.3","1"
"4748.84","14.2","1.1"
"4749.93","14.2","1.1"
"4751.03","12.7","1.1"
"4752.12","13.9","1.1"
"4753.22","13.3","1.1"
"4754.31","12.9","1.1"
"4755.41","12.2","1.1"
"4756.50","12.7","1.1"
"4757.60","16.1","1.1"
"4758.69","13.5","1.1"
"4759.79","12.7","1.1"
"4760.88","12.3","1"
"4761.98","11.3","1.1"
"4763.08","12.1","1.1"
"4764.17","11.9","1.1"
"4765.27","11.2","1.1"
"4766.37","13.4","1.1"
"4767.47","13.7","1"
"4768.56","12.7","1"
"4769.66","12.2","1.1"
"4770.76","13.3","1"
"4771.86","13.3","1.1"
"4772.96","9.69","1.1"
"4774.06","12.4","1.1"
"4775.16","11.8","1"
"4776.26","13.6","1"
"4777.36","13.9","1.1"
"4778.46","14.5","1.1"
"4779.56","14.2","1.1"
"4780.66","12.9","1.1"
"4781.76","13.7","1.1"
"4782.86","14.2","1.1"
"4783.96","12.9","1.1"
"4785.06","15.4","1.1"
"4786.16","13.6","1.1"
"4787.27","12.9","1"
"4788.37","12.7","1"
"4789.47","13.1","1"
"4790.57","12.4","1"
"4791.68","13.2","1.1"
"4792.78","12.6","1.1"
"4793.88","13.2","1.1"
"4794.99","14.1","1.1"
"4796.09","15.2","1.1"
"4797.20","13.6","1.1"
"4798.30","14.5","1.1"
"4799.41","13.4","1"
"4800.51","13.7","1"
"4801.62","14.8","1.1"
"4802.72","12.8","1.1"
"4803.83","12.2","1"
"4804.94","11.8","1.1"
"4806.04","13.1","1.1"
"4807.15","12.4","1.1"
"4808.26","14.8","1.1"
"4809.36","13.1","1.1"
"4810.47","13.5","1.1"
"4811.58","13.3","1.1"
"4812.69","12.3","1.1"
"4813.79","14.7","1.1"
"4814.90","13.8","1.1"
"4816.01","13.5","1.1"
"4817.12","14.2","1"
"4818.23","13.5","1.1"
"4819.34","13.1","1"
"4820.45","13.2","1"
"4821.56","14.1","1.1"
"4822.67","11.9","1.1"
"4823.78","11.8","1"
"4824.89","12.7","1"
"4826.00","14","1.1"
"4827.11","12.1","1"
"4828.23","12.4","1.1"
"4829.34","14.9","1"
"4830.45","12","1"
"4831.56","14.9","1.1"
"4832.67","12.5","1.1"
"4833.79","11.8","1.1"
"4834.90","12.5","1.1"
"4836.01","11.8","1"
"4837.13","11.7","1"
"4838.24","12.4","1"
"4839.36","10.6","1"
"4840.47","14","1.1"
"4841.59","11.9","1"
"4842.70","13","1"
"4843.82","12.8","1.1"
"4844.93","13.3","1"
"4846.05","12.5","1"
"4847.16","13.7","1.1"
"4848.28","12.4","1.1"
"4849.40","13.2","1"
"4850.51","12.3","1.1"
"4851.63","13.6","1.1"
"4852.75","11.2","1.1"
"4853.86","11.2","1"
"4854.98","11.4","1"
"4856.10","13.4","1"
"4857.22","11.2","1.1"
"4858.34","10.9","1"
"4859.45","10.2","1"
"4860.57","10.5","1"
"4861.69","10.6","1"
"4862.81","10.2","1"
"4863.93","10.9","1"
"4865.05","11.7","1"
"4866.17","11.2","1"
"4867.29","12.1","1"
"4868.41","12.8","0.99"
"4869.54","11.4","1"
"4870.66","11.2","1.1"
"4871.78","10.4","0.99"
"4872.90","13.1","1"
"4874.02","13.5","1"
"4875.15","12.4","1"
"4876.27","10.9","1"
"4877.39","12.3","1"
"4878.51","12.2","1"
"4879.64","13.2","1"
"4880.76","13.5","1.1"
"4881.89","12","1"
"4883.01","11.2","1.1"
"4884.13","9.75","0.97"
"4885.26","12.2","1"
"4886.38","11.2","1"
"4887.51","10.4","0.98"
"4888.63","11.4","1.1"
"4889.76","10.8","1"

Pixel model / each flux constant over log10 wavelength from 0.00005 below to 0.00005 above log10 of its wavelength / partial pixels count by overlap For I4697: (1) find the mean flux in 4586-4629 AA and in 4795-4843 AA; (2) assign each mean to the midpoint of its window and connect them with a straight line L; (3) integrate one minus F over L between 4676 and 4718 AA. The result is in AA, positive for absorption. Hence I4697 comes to 2.6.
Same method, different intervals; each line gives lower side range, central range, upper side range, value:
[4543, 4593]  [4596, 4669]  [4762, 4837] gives -2.4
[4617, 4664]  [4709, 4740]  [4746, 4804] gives 0.3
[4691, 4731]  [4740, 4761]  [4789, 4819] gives -0.5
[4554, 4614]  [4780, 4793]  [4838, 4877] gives -1.4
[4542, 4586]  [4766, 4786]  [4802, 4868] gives -1.2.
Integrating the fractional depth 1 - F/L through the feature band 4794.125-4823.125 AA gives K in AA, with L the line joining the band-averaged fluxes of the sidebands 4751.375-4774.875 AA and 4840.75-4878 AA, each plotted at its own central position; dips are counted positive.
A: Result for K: -2.7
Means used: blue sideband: 12.7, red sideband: 11.9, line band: 13.5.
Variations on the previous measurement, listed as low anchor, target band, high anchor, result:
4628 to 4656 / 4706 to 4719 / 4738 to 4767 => 0.2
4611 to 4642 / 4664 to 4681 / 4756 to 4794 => 1.2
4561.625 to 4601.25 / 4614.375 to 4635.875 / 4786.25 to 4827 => -1.3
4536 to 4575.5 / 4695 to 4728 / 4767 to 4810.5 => 1.0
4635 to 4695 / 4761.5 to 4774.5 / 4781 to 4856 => 0.6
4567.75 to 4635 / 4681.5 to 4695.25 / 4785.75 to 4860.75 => 0.8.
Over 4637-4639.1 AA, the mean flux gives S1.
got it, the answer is 12.5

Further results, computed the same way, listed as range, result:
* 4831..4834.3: 13.1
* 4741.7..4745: 13.2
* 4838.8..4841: 12.3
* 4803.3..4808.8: 12.9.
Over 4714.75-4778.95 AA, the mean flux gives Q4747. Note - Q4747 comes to 13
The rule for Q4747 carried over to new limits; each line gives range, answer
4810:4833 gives 13.3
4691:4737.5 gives 12.5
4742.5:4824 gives 13.2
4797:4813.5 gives 13.3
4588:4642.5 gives 12.7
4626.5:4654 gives 12.6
